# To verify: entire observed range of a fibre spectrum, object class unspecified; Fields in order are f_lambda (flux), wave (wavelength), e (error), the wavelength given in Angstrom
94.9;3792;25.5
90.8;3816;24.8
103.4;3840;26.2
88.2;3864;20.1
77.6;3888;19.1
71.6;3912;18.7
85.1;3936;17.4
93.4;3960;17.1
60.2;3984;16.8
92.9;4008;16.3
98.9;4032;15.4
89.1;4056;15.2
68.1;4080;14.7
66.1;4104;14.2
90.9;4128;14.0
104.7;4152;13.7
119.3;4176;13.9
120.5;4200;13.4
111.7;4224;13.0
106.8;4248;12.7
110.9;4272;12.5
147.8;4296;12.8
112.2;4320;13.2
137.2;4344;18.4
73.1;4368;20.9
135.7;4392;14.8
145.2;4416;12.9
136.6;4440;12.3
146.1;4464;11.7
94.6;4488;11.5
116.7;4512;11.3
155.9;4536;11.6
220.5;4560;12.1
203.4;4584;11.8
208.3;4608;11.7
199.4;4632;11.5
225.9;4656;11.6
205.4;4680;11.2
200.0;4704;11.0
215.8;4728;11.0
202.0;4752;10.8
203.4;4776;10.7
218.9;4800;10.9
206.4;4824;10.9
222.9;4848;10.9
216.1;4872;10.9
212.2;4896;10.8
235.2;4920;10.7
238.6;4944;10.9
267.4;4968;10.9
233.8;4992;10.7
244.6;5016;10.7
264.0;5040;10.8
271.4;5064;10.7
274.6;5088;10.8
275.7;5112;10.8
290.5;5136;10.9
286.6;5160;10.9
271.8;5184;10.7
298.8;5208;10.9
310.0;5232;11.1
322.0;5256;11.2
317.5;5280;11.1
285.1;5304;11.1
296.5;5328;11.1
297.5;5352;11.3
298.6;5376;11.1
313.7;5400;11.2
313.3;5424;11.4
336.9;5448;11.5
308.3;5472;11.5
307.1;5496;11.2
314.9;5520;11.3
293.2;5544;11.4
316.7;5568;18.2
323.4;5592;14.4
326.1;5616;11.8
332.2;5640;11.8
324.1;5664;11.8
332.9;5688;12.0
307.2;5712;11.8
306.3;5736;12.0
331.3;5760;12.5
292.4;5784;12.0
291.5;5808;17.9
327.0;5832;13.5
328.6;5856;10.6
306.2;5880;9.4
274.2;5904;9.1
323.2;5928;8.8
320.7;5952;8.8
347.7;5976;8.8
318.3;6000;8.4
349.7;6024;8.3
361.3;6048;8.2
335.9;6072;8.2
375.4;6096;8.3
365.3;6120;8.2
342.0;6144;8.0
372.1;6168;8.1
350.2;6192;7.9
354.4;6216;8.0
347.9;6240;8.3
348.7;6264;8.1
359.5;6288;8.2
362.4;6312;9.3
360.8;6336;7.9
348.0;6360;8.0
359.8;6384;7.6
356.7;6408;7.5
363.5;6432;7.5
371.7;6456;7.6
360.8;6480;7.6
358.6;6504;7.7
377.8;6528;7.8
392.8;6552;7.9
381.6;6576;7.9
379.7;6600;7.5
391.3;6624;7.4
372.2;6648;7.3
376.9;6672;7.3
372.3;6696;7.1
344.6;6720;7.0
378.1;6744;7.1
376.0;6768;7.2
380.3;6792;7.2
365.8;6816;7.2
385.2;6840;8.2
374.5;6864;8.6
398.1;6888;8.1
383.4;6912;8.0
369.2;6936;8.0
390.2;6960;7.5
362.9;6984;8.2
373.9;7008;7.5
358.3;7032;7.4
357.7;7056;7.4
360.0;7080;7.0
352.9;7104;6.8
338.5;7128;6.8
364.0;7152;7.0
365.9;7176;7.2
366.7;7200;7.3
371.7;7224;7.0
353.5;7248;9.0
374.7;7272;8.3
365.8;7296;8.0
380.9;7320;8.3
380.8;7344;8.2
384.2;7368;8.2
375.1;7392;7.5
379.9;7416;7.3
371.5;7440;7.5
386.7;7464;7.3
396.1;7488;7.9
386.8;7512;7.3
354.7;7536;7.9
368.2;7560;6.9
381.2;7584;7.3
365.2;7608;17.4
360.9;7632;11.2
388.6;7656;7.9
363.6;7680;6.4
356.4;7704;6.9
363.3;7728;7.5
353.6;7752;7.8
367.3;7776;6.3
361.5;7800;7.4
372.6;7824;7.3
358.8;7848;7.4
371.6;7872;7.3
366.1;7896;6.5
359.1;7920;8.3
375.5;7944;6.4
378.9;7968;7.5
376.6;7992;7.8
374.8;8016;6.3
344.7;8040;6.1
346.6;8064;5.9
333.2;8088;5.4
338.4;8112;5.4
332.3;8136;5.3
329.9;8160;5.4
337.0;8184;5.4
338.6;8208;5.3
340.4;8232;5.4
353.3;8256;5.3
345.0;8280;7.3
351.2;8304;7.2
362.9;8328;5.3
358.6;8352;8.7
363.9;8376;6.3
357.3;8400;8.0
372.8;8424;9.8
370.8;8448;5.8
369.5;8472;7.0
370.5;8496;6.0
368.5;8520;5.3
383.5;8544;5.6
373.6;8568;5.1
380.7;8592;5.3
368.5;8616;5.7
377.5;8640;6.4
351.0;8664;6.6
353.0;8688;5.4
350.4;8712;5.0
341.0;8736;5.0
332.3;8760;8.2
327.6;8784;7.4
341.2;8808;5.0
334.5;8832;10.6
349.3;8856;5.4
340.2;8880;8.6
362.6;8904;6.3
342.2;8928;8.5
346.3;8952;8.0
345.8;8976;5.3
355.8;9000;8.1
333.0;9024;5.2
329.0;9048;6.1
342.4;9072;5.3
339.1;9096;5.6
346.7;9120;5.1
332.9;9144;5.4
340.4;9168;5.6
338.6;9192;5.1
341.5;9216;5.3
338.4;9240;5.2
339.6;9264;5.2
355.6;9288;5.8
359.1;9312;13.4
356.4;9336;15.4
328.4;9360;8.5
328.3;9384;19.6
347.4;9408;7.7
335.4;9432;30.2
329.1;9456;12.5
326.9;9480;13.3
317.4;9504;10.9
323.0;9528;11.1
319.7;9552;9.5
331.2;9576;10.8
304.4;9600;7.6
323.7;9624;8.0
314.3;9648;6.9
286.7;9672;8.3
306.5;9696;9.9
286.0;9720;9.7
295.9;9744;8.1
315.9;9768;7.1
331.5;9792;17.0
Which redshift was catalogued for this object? 0.138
